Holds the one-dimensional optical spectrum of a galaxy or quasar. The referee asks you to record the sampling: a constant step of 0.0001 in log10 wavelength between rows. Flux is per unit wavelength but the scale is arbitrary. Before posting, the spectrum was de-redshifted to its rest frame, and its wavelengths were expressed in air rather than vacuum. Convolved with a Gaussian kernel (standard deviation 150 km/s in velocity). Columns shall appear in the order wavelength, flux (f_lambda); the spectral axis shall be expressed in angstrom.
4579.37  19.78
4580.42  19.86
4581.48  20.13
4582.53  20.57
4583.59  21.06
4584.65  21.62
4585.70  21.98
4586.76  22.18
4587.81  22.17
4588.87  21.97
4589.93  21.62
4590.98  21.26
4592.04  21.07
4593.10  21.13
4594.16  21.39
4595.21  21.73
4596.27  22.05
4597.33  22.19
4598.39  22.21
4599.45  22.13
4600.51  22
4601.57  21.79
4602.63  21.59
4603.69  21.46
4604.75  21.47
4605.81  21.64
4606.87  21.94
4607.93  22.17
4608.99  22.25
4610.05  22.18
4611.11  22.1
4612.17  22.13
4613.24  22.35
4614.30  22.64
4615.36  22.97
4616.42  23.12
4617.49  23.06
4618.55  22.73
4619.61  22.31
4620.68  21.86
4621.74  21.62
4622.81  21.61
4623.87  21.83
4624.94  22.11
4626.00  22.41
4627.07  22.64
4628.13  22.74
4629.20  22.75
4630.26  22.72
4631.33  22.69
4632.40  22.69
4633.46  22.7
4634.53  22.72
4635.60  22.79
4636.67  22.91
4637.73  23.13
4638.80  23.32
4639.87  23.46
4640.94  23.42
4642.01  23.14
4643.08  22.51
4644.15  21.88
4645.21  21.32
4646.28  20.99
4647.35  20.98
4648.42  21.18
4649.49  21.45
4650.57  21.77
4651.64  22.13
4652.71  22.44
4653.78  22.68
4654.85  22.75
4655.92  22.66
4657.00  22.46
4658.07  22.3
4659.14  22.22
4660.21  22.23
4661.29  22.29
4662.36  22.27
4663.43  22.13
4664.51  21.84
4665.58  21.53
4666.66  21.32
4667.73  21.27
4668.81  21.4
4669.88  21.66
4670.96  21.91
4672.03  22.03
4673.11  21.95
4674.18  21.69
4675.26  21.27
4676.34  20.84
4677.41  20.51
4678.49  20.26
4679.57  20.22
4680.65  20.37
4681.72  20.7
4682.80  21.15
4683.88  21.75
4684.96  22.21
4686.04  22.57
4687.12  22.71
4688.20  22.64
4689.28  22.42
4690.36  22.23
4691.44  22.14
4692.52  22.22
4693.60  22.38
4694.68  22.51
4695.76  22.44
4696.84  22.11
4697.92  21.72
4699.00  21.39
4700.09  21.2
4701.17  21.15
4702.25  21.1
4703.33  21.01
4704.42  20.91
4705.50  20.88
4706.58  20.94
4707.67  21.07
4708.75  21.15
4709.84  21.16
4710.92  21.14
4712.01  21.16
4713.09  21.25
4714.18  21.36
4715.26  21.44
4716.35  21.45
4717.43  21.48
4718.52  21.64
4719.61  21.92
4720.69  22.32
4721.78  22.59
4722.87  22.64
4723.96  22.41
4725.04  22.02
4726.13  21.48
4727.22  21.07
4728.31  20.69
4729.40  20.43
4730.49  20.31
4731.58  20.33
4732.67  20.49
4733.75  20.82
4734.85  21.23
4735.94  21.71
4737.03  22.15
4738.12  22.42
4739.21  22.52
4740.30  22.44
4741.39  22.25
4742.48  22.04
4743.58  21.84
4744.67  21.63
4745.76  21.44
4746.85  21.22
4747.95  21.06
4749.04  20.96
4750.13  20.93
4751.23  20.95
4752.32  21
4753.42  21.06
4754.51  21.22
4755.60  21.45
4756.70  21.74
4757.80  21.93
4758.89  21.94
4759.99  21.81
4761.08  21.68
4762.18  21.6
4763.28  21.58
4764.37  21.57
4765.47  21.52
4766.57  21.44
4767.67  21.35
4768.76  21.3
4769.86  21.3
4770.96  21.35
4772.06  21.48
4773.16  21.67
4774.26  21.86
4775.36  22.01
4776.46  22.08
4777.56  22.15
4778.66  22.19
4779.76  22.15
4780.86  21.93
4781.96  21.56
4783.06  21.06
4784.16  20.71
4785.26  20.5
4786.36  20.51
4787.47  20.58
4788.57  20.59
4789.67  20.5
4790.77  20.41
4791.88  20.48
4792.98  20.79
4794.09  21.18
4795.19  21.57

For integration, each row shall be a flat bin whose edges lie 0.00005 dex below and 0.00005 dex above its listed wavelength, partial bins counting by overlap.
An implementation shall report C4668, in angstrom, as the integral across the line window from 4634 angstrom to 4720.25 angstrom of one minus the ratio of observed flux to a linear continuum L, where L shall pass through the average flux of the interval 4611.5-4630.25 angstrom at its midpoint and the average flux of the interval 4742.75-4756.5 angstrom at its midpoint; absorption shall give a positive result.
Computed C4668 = 0.4 angstrom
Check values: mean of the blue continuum 22.4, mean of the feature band 21.8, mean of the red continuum 21.3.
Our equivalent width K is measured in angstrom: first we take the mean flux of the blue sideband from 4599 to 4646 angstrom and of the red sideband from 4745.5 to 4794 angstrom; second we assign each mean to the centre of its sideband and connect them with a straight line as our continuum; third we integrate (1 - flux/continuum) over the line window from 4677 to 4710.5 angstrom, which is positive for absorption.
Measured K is 0.53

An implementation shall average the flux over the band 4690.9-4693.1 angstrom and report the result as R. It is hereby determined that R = 22.2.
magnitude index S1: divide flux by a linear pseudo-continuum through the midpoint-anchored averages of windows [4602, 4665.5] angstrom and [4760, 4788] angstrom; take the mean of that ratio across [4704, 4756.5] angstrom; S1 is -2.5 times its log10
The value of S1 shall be 0.02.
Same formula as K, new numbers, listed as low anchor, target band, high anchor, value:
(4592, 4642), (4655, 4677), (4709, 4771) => 0.1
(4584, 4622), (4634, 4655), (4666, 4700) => -0.5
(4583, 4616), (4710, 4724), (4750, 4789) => -0.1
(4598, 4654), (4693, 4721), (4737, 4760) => 0.5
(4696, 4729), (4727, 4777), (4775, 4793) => -0.3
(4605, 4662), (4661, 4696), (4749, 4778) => 0.6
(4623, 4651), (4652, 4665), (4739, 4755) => -0.1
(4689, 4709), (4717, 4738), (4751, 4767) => 0.1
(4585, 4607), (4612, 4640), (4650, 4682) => -1.1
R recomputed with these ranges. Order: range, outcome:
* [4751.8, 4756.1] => 21.2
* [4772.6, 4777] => 21.9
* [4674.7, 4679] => 20.7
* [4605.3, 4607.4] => 21.8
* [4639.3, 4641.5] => 23.4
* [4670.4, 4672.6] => 21.9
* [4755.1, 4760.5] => 21.7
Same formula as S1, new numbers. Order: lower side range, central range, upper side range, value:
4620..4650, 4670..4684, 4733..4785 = 0.05 mag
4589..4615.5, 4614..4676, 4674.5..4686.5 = -0.04 mag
